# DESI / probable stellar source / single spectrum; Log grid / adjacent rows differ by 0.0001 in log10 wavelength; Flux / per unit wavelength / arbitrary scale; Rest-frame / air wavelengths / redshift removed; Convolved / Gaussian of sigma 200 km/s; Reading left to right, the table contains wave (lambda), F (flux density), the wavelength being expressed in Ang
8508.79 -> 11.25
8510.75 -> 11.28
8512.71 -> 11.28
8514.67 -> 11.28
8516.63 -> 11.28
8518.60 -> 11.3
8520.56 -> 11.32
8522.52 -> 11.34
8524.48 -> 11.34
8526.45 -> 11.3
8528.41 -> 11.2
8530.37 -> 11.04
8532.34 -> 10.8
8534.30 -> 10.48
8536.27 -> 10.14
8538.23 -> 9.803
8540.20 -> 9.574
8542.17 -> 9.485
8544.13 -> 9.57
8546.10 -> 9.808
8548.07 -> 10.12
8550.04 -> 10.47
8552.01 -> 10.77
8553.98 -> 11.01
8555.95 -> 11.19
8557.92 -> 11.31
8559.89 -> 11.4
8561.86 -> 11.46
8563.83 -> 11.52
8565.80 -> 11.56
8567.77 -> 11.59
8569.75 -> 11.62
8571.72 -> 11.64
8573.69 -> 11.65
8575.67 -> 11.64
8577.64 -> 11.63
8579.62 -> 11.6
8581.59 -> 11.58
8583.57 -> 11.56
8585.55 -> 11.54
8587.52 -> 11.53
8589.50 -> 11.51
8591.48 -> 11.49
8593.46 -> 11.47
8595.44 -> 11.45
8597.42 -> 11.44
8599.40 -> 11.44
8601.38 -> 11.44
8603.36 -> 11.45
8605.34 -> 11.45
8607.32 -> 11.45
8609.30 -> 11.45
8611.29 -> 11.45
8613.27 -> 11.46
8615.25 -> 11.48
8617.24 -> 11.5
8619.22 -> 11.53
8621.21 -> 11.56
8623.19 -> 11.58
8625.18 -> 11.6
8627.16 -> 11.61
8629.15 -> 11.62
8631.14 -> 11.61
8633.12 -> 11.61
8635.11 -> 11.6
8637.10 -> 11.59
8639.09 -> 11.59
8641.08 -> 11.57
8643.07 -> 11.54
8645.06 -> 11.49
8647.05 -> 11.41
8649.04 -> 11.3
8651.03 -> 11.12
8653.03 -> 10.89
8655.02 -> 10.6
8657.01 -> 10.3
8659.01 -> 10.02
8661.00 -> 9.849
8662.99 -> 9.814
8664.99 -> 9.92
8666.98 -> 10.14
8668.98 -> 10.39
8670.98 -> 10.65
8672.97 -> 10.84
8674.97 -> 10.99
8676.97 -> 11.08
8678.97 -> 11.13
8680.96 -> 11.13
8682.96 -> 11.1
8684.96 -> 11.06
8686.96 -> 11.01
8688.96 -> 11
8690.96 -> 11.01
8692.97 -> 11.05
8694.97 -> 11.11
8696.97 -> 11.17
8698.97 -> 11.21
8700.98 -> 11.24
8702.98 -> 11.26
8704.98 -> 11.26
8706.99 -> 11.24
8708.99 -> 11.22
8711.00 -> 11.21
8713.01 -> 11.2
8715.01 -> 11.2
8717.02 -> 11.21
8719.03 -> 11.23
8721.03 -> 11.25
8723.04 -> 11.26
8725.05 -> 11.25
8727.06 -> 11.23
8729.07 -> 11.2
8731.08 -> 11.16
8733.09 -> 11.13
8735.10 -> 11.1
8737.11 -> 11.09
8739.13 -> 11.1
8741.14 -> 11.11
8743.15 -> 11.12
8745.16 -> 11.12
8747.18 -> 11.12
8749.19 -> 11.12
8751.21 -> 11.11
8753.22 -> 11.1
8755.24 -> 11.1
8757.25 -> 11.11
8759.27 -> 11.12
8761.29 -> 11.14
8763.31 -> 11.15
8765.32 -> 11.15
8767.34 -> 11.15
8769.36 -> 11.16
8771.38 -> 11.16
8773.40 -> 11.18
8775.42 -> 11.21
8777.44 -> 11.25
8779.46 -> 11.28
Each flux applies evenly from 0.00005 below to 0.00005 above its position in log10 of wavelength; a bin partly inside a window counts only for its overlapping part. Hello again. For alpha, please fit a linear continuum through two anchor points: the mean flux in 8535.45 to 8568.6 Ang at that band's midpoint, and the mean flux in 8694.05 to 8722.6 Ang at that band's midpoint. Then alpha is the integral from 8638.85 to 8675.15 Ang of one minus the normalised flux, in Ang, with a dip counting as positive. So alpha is 1.0 Ang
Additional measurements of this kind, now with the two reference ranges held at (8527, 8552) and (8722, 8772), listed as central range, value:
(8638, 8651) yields -0.9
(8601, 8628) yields -2.4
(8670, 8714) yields -0.8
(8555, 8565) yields -1.0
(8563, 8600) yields -4.0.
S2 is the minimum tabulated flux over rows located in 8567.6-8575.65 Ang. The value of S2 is 11.59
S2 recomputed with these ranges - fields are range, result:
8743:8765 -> 11.1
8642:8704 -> 9.814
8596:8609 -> 11.44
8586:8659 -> 10.3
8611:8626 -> 11.45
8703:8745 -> 11.09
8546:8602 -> 9.808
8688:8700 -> 11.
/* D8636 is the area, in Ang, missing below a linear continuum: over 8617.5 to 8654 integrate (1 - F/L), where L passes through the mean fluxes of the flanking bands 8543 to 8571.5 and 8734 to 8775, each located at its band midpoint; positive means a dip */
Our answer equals -1.5 Ang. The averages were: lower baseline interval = 11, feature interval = 11.5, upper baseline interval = 11.1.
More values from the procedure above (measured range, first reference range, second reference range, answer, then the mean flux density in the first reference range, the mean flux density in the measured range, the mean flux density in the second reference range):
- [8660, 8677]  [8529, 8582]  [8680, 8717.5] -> 1.1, 10.9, 10.4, 11.1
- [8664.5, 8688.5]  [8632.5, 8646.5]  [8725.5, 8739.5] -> 1.2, 11.6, 10.8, 11.1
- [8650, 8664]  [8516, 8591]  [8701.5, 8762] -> 0.9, 11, 10.4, 11.2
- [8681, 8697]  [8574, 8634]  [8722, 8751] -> 0.3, 11.5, 11.1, 11.1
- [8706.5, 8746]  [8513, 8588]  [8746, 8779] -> -0.2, 11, 11.2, 11.1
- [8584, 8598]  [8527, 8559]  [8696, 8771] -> -1.1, 10.4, 11.5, 11.2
